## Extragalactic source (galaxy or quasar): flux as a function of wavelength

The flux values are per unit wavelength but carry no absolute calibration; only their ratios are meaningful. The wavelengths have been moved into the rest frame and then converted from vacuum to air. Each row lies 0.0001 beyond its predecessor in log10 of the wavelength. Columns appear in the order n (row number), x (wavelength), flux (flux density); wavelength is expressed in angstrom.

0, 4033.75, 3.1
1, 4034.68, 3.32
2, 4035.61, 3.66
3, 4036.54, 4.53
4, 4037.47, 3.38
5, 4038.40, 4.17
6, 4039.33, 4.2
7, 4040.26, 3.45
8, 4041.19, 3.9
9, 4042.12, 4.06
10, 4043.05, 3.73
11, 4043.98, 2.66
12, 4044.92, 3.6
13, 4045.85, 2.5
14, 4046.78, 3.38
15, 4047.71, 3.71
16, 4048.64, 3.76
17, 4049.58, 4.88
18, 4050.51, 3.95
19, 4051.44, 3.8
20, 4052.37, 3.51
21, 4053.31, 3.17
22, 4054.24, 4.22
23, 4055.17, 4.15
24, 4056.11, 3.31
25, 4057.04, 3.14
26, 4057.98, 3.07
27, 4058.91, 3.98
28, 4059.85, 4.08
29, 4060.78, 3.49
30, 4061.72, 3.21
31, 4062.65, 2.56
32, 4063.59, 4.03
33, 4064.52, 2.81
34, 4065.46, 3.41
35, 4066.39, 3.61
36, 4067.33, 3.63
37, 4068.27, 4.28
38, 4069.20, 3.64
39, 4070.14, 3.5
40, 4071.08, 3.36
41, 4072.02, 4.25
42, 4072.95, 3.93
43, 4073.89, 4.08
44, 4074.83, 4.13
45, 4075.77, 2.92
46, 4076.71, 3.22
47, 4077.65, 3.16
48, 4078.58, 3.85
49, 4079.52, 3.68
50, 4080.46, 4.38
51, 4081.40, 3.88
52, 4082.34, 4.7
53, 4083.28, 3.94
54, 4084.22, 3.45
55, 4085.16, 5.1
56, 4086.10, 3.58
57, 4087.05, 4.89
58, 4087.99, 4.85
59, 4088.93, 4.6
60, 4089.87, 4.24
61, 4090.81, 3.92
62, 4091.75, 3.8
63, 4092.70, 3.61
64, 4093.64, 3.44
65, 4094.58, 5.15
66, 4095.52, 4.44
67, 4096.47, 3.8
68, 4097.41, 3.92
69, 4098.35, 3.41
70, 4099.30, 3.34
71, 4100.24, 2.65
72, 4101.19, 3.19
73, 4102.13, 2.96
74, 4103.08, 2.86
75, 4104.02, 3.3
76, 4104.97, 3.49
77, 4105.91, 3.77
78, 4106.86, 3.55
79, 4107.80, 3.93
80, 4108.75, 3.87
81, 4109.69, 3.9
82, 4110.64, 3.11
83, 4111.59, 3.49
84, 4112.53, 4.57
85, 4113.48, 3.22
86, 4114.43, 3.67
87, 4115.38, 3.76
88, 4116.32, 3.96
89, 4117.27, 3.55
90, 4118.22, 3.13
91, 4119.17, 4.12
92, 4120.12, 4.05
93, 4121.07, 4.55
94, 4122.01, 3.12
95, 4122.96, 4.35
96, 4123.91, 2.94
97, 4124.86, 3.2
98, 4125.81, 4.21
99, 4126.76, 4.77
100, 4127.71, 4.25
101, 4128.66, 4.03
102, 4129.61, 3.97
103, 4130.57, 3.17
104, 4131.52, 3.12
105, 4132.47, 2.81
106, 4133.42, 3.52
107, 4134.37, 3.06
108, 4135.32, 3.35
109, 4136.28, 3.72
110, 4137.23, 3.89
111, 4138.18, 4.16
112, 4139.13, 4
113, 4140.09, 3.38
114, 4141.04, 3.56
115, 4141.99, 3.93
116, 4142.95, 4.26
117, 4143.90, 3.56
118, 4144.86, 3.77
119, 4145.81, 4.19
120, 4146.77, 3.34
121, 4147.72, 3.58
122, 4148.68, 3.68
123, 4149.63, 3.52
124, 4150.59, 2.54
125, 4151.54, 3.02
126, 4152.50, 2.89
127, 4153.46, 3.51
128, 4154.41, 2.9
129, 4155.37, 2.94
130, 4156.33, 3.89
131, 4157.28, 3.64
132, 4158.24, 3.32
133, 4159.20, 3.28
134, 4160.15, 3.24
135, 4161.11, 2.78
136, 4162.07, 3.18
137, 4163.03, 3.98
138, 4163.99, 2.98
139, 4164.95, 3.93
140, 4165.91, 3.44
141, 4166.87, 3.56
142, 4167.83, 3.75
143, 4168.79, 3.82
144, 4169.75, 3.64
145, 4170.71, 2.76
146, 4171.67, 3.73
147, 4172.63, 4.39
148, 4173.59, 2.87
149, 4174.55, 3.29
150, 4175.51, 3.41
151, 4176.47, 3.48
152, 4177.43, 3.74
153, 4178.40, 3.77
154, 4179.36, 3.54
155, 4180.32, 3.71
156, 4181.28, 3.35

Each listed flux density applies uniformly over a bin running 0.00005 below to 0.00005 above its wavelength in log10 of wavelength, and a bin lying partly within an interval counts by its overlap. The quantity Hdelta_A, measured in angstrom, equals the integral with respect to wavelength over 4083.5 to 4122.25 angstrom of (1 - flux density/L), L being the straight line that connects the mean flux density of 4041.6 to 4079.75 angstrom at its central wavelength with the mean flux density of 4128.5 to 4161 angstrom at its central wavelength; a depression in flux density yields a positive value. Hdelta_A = -2.8 angstrom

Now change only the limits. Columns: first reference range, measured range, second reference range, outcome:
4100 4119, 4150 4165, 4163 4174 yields 1.34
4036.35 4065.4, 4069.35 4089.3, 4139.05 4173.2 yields -2.16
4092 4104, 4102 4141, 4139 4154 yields -1.27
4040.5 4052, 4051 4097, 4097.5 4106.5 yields -4.95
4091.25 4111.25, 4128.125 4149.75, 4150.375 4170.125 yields -1.24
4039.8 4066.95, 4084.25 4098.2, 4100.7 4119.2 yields -2.51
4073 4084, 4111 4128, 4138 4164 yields -0.97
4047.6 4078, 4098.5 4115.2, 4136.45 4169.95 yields 0.51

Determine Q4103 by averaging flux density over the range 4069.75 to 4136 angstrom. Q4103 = 3.76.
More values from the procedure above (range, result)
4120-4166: 3.56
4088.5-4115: 3.68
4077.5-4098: 4.12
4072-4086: 3.89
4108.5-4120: 3.7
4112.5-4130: 3.85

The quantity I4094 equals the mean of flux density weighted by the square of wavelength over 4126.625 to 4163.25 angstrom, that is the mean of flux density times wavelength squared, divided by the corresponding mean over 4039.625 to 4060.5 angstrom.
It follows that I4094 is 1.0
